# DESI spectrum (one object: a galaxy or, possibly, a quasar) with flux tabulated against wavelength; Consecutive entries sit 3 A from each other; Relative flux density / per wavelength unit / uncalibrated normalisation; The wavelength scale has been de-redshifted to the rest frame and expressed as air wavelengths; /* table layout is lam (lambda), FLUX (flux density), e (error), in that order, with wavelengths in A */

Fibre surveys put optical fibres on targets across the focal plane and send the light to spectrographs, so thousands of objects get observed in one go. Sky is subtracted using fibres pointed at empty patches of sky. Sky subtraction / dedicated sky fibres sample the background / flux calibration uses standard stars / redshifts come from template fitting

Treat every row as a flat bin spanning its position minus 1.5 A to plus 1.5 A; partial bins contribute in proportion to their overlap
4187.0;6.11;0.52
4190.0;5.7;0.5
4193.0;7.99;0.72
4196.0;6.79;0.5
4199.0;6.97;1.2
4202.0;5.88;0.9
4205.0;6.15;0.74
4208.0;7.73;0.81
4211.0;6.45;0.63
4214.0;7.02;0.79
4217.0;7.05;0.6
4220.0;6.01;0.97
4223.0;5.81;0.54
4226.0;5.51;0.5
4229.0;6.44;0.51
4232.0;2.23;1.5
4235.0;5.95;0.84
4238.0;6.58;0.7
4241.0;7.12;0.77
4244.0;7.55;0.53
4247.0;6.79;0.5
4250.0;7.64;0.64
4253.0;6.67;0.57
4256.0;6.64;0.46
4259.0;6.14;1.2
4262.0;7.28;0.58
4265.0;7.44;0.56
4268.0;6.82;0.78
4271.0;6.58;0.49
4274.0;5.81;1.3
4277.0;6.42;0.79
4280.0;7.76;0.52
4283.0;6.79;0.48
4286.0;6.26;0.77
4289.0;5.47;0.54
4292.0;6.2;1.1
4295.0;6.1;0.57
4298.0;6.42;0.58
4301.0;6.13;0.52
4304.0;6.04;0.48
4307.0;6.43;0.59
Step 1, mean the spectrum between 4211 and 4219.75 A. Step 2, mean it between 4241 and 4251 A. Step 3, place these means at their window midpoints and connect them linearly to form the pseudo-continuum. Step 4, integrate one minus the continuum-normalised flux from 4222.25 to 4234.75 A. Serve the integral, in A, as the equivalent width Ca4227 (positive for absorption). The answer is 3.5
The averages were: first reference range 6.79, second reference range 7.28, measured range 5.04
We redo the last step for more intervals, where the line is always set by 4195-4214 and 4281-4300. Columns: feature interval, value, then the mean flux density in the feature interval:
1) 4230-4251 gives 0.8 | 6.24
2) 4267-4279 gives -0.2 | 6.45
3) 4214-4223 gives 0.2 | 6.49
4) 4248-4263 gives -1.0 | 6.86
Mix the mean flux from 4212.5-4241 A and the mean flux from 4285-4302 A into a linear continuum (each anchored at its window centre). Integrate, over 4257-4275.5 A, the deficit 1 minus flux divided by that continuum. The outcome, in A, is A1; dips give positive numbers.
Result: -2.03 A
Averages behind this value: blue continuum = 5.91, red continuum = 6.09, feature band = 6.68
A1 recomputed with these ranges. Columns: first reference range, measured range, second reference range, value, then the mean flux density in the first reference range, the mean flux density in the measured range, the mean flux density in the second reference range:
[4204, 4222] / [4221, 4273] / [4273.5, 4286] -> 2.37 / 6.73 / 6.41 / 6.71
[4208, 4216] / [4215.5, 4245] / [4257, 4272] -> 3.89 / 6.94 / 6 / 6.85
